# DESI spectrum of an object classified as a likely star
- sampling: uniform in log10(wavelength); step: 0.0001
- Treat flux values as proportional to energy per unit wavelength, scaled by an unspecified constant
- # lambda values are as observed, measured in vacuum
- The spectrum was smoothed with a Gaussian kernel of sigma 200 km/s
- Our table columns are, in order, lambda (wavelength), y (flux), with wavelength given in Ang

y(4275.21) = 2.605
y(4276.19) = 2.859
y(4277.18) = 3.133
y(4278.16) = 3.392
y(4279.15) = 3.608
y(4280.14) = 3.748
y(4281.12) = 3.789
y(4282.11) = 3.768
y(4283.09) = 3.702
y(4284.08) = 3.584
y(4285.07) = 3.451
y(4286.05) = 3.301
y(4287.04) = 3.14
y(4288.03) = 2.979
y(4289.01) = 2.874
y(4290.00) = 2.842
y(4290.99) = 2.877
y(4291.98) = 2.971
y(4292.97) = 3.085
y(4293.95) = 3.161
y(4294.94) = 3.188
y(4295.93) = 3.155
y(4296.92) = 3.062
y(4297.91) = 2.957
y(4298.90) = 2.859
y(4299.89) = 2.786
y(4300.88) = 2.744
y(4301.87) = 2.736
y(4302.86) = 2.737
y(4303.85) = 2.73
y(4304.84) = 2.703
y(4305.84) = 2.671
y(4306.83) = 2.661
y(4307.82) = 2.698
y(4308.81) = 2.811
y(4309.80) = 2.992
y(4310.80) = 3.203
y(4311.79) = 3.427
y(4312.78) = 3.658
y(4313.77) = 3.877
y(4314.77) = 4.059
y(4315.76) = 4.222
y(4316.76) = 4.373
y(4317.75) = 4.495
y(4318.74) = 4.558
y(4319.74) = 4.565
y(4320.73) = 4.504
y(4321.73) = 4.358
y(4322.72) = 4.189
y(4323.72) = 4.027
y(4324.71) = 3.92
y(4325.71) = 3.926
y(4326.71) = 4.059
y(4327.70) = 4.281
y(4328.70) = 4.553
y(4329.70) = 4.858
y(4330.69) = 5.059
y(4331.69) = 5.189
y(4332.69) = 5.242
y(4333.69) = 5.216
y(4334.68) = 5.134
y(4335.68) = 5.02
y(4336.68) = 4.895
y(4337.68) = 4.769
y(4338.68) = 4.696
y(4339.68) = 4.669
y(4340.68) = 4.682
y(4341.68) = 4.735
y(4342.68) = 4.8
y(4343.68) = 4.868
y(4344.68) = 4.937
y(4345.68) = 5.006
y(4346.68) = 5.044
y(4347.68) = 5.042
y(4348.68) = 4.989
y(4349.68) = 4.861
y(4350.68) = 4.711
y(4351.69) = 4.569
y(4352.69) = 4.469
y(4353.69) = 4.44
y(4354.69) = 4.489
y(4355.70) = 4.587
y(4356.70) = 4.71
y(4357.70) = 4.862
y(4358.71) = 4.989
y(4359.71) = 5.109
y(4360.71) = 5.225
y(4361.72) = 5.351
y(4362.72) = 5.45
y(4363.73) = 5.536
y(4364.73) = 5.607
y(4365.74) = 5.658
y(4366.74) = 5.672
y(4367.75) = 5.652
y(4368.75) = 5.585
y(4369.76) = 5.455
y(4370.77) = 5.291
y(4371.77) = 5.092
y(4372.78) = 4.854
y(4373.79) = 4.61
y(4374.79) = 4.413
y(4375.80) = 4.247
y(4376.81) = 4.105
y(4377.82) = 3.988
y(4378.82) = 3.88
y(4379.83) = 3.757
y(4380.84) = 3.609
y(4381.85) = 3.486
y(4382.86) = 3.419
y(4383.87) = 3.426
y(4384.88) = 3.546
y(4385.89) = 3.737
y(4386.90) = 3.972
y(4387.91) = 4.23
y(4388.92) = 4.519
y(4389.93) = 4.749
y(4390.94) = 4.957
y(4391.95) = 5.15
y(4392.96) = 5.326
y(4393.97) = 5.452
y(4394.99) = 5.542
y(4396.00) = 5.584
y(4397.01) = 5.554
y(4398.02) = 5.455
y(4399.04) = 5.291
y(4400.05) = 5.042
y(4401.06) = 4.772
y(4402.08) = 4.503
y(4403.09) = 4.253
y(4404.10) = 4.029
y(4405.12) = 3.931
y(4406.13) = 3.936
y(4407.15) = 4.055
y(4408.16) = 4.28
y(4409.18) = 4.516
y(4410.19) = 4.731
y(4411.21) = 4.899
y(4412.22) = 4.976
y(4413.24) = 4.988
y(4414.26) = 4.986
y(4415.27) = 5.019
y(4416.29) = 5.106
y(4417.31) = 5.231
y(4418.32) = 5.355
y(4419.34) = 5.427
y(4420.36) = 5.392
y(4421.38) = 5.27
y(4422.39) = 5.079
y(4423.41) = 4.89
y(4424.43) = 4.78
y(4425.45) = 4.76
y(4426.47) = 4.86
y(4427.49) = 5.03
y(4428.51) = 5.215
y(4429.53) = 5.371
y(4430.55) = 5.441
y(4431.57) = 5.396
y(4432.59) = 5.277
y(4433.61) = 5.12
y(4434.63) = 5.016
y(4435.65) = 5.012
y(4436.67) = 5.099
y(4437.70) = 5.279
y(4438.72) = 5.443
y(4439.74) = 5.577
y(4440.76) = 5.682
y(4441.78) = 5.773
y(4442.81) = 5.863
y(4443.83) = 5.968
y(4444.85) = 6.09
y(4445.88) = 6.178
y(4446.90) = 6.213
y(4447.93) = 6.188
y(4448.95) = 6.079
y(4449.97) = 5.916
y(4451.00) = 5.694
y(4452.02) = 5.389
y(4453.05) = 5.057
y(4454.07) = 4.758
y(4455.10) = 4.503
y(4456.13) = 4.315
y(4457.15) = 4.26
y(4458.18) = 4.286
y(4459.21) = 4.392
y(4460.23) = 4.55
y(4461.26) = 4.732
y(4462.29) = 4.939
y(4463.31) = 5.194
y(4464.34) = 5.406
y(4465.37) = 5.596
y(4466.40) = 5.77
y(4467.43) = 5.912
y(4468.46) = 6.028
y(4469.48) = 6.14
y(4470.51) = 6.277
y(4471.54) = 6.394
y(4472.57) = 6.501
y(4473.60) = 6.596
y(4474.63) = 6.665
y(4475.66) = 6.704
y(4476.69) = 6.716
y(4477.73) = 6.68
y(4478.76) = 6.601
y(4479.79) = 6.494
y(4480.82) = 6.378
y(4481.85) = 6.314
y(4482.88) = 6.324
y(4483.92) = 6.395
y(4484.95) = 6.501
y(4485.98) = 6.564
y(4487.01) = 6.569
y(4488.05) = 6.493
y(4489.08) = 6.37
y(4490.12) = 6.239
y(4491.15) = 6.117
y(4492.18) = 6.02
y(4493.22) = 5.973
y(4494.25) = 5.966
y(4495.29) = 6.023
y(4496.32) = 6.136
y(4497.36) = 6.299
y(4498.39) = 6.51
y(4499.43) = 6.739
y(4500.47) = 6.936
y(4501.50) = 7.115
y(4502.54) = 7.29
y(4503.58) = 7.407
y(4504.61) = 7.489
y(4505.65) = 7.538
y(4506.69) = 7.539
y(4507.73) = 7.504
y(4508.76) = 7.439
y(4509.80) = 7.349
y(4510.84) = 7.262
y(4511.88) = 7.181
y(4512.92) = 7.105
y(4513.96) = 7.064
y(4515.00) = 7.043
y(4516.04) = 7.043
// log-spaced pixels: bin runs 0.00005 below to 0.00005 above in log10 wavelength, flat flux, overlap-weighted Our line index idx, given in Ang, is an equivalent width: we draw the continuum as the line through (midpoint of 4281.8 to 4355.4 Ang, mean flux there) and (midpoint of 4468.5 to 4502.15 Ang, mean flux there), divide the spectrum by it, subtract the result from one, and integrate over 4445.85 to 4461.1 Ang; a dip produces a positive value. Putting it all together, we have 2.1 Ang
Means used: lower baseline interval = 3.95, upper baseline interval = 6.43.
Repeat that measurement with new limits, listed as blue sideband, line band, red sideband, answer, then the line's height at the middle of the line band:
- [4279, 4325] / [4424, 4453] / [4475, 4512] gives 1.3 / 5.75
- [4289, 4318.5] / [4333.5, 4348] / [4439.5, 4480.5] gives -4.3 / 3.77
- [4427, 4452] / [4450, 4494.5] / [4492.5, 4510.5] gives 3.2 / 6.27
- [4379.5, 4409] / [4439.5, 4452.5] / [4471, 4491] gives -0.5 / 5.68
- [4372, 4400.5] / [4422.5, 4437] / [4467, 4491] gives 0.8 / 5.4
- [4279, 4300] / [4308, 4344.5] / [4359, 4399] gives -4.7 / 3.86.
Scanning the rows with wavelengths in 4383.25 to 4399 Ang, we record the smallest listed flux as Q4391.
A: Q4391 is 3.426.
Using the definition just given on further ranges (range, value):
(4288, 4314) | 2.661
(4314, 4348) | 3.92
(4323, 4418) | 3.419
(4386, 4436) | 3.931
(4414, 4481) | 4.26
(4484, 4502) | 5.966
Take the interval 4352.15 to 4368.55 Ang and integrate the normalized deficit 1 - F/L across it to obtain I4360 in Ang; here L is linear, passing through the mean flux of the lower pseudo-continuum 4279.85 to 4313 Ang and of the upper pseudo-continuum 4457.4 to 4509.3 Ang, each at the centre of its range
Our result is -3.7 Ang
